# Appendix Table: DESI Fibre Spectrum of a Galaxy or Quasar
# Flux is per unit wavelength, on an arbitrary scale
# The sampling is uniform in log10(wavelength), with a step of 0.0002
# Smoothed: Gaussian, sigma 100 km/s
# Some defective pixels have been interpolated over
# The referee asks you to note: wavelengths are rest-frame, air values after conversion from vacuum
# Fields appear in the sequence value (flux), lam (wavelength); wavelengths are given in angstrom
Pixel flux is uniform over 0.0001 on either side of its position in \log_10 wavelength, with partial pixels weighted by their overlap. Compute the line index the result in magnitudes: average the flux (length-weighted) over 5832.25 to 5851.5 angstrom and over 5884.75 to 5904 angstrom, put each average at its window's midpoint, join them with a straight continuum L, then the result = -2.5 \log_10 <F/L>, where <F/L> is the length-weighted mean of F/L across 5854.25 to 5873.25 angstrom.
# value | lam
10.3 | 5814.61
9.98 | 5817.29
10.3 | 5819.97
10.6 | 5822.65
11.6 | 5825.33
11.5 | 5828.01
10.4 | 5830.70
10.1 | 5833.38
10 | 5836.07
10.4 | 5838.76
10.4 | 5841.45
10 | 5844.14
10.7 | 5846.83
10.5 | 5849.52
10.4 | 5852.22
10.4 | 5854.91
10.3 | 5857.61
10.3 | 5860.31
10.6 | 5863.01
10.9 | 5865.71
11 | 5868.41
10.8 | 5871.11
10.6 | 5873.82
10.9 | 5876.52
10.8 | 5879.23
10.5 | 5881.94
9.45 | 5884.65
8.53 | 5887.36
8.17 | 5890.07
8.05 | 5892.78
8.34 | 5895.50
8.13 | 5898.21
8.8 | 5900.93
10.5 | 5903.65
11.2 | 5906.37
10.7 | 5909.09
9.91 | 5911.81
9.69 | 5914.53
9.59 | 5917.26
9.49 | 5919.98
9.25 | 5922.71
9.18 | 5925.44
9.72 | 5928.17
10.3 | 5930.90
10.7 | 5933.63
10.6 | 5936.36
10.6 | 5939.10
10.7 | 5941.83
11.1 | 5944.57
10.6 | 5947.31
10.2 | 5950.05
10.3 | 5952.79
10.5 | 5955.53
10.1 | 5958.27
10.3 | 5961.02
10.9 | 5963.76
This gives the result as -0.111 mag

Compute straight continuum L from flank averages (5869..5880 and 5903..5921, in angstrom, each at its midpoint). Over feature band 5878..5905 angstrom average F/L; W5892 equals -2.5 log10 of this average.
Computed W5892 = 0.15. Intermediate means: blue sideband 10.8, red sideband 10.2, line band 9.12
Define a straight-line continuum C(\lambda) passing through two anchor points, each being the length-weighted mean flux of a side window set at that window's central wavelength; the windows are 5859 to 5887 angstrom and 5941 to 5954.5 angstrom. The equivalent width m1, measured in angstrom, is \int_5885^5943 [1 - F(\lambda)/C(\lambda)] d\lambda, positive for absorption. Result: 5.1 angstrom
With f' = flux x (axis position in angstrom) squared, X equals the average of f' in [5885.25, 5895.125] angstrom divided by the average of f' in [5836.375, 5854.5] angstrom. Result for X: 0.82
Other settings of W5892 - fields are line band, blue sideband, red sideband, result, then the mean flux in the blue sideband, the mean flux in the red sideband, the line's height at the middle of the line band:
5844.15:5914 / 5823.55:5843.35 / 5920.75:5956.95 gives 0.05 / 10.6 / 10.3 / 10.5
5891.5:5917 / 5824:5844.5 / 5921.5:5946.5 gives 0.09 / 10.6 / 10.3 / 10.3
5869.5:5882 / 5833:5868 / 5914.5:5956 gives -0.04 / 10.4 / 10.2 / 10.3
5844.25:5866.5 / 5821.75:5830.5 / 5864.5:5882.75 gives 0.05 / 11.2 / 10.8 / 10.9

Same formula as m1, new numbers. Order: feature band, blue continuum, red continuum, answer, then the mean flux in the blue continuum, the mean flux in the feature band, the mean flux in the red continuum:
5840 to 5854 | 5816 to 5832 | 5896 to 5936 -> 0.1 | 10.7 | 10.4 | 9.79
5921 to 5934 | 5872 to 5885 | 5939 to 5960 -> 0.9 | 10.5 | 9.75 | 10.5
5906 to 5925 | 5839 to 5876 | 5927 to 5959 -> 1.1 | 10.5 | 9.87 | 10.5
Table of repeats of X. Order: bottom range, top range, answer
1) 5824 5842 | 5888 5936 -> 0.92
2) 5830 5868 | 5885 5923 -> 0.91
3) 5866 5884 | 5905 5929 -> 0.93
